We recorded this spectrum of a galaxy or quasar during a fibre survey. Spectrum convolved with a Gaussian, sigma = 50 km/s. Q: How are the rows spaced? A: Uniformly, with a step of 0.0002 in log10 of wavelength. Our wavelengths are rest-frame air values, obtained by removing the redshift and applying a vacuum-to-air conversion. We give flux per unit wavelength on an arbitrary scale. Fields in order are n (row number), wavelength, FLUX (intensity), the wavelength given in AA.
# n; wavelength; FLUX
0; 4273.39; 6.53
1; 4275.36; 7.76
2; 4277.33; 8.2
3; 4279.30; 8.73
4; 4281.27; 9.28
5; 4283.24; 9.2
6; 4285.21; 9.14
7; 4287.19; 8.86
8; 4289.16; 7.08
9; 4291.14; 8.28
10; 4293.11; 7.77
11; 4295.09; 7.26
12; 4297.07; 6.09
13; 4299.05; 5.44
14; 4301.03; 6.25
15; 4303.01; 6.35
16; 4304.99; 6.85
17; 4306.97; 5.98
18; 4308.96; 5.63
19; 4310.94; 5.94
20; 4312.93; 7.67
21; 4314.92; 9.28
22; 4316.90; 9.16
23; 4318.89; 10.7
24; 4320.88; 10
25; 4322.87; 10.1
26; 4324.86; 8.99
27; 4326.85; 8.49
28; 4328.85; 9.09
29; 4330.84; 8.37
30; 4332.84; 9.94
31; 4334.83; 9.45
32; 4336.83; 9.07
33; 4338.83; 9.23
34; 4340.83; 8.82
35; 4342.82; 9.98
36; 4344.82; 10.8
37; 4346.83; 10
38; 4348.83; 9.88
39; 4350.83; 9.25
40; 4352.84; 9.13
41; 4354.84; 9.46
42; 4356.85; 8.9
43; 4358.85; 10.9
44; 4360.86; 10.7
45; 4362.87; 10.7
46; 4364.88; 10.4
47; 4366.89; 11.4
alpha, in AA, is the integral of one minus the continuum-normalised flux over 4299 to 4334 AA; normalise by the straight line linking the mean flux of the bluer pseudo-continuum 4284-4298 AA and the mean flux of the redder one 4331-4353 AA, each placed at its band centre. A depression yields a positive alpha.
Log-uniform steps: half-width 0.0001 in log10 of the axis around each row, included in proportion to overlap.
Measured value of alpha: 2.6 AA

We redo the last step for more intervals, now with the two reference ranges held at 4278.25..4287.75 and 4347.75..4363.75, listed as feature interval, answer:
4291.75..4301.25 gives 2.6 AA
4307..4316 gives 2.2 AA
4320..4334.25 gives 0.4 AA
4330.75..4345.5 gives 0.3 AA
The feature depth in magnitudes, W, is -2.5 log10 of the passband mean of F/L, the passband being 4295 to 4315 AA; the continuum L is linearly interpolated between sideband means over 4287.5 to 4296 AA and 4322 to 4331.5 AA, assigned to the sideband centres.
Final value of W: 0.260 mag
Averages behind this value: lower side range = 7.71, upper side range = 9.02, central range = 6.46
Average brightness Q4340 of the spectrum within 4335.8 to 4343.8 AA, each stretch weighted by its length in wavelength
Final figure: 9.28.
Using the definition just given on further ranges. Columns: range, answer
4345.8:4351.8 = 9.71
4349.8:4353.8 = 9.19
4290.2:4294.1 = 8.03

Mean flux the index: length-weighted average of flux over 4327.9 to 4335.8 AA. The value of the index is 9.22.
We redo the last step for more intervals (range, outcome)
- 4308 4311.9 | 5.79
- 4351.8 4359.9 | 9.6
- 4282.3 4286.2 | 9.17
